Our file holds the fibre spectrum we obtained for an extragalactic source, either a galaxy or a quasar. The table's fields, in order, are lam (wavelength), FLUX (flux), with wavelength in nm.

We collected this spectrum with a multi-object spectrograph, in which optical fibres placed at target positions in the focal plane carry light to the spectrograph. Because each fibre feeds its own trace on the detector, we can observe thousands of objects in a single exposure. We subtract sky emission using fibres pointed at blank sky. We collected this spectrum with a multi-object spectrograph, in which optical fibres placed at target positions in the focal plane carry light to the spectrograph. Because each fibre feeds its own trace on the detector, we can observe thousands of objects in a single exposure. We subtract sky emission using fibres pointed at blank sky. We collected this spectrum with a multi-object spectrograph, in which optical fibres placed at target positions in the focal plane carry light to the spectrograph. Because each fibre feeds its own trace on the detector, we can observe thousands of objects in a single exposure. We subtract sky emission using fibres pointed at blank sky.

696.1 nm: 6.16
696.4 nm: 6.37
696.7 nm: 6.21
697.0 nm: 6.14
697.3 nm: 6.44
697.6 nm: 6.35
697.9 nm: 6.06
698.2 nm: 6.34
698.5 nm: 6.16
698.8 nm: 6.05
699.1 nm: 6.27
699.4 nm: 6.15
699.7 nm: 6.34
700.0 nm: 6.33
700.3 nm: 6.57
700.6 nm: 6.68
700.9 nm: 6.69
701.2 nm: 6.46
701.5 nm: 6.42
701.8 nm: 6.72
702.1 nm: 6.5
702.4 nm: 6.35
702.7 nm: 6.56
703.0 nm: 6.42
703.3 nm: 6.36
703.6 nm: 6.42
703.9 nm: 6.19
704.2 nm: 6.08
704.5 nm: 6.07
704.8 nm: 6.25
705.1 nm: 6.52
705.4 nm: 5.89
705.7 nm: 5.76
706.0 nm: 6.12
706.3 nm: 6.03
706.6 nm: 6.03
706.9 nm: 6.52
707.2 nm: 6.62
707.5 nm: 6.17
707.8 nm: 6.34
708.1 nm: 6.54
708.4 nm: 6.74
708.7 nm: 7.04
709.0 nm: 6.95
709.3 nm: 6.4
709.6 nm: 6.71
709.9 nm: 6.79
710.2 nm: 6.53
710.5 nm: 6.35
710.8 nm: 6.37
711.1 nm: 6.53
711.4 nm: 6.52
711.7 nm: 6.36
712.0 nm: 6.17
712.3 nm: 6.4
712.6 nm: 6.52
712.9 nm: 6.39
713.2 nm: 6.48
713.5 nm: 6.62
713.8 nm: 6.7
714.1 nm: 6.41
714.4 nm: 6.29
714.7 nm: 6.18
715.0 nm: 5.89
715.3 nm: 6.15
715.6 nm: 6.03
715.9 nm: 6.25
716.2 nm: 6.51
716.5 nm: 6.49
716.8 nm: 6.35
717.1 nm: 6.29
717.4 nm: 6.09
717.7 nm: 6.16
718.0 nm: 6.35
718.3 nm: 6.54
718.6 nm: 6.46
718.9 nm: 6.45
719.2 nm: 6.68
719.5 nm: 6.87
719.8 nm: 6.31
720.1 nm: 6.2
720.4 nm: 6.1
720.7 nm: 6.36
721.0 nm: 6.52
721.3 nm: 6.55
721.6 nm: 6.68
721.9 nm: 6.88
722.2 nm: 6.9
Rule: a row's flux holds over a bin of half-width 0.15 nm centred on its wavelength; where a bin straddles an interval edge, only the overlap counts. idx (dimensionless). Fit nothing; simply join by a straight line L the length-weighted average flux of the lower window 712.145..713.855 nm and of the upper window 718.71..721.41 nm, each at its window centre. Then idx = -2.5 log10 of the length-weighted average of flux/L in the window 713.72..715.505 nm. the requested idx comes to 0.04 mag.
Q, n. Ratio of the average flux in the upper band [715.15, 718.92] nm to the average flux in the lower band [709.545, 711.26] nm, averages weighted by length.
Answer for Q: 1.0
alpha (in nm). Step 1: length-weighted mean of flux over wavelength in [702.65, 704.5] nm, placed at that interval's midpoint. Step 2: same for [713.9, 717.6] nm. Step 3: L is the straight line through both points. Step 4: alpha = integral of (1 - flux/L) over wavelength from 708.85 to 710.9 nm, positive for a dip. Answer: -0.10 nm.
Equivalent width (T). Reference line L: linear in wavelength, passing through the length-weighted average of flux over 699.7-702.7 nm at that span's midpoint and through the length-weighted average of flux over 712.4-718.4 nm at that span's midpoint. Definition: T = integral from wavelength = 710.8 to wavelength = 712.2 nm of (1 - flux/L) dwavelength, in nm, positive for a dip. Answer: 0.00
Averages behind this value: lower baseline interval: 6.52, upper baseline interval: 6.33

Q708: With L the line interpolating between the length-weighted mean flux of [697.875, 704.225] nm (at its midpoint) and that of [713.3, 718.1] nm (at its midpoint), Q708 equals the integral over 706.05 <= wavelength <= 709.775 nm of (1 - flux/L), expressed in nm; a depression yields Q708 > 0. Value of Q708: -0.092 nm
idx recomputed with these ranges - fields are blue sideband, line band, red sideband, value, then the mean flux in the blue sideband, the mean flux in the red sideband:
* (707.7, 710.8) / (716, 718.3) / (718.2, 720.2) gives 0.03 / 6.63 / 6.51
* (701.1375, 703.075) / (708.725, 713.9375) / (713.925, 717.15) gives -0.03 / 6.49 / 6.26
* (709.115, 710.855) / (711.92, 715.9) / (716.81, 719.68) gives 0.03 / 6.54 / 6.43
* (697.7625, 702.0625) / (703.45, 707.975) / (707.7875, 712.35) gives 0.05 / 6.38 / 6.56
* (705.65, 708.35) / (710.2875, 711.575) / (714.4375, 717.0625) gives -0.03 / 6.27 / 6.24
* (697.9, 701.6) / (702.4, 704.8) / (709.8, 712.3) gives 0.01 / 6.36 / 6.44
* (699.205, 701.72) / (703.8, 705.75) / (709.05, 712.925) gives 0.06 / 6.46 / 6.48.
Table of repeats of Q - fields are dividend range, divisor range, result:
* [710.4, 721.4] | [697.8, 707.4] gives 1.01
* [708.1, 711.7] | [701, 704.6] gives 1.04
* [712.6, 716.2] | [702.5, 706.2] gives 1.02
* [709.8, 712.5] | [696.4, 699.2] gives 1.03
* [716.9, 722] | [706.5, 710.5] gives 0.98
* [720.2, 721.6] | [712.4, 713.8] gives 0.98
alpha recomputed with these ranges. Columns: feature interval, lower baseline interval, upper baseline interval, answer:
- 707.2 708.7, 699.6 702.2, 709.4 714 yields -0.004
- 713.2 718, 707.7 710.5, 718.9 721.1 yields 0.164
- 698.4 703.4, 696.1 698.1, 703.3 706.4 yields -0.173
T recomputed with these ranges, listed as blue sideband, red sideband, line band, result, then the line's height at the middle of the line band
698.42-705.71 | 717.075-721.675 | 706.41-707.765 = 0.007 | 6.36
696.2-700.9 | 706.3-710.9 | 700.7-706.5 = 0.099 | 6.42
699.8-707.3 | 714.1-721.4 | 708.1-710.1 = -0.129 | 6.34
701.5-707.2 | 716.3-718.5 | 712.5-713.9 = -0.049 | 6.31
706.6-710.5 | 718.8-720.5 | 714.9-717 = 0.078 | 6.49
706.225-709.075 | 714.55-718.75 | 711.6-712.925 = 0.003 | 6.38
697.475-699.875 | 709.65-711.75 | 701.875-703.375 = -0.034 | 6.31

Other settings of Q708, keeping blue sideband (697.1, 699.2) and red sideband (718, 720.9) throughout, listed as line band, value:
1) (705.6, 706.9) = 0.05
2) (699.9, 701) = -0.06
